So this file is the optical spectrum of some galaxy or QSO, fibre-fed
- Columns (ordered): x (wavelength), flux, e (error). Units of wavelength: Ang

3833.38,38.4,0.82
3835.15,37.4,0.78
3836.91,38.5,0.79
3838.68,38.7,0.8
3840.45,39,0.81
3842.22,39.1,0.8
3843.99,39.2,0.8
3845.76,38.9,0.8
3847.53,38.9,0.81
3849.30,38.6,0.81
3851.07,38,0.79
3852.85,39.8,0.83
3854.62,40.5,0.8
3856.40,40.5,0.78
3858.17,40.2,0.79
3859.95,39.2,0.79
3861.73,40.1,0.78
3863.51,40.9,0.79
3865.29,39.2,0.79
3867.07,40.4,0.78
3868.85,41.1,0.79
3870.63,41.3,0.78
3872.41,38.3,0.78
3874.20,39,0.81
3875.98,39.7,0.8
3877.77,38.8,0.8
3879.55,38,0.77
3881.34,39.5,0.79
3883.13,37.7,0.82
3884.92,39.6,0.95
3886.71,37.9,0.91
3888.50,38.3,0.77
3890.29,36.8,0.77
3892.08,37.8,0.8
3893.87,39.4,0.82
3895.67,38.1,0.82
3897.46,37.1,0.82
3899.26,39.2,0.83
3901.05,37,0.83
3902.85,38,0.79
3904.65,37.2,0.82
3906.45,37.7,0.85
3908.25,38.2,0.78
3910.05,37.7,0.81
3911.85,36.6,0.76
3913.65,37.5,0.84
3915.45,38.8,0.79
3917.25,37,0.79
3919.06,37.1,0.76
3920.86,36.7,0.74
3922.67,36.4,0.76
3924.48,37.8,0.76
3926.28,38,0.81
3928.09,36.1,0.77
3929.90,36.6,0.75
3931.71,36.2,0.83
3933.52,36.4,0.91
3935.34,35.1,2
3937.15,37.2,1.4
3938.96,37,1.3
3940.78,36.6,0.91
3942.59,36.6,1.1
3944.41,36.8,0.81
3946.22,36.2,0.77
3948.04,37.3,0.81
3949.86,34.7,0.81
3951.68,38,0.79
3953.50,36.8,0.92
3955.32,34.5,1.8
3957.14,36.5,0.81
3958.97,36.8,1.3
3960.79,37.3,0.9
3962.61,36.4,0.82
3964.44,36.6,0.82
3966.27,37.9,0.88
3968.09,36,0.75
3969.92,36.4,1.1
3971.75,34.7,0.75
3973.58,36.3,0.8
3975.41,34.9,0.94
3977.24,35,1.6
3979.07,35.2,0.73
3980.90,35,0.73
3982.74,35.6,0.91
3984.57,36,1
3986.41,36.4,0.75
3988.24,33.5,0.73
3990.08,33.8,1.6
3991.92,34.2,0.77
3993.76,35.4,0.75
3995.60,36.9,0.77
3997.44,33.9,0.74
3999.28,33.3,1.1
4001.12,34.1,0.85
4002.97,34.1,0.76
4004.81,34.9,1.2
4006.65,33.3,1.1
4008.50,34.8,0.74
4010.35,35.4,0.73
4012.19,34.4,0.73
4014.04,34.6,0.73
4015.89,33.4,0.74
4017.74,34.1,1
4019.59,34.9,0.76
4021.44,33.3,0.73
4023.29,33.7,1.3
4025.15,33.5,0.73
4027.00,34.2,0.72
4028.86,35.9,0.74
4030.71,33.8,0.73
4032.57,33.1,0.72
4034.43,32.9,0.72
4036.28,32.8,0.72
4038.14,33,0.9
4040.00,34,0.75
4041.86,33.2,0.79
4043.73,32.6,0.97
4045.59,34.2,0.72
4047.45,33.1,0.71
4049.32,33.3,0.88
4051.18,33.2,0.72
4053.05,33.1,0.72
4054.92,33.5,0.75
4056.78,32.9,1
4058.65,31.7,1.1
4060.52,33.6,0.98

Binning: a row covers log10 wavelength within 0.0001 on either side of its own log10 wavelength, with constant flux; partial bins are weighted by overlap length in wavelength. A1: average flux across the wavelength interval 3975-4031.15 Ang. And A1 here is 34.6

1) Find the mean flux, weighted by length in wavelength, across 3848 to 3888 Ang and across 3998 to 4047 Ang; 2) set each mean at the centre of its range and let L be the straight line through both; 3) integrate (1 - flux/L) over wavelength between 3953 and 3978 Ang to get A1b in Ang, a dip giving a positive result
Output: -0.1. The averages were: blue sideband 39.4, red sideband 33.9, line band 36.1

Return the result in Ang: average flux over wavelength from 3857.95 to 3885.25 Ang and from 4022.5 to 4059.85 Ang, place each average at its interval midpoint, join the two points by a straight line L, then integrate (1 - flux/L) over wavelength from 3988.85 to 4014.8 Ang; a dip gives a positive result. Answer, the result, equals 0.2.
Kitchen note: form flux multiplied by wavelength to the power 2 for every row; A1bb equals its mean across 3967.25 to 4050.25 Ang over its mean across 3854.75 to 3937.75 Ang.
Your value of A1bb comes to 0.95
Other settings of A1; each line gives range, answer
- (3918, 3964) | 36.6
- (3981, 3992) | 35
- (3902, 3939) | 37.1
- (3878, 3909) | 38.1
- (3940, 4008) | 35.6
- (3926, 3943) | 36.5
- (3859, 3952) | 37.9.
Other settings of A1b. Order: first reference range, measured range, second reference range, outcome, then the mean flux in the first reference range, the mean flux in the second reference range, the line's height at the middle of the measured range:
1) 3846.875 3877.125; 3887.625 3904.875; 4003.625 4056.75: 0.3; 39.7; 33.8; 38.5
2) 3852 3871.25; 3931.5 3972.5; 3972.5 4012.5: 0.1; 40.3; 34.8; 36.5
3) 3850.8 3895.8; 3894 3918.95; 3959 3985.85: 0.3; 39.3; 36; 38.2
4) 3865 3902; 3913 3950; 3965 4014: 0.3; 38.8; 35.1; 37.1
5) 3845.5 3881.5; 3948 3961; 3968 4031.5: 0.0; 39.6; 34.7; 36.3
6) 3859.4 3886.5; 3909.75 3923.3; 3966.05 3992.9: 0.2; 39.5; 35.3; 37.8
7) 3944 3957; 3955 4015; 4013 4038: -0.2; 36.3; 33.8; 35.2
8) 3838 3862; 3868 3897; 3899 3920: -0.3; 39.3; 37.6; 38.4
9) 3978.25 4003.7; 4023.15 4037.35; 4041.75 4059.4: 0.0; 34.8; 33.1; 33.7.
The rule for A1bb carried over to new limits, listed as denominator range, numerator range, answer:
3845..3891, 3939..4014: 0.96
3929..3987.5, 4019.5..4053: 0.96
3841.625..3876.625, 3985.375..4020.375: 0.94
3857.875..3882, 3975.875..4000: 0.94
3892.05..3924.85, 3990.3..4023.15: 0.96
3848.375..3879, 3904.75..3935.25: 0.96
